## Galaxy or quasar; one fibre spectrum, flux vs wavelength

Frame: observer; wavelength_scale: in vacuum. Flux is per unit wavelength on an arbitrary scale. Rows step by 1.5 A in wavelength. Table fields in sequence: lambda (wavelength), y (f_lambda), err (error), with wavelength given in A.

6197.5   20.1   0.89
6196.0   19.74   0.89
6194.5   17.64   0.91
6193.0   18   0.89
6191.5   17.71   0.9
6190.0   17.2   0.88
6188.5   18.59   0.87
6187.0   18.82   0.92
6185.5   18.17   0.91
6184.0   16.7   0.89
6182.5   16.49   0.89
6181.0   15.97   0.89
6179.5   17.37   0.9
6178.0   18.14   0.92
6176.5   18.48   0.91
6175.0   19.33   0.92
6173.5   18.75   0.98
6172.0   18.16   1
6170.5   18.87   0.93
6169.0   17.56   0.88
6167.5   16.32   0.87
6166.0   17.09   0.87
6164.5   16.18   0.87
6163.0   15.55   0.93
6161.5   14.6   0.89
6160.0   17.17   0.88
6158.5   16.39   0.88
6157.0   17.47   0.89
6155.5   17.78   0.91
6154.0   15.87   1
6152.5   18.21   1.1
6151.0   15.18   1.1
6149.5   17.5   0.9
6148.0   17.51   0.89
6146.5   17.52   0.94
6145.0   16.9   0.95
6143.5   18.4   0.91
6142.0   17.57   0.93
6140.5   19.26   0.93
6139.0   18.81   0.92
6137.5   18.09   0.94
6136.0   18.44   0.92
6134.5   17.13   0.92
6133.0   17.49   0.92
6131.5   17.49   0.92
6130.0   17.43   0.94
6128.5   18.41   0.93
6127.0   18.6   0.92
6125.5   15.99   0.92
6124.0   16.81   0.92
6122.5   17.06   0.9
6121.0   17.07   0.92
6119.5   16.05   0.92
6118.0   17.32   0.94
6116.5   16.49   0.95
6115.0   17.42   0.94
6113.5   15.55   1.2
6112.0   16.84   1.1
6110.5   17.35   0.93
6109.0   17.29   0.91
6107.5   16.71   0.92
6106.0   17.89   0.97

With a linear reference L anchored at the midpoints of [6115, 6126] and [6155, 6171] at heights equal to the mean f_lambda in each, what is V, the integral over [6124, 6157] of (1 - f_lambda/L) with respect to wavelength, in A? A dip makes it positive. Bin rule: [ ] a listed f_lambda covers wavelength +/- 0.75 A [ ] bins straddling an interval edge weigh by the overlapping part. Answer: -1.6 A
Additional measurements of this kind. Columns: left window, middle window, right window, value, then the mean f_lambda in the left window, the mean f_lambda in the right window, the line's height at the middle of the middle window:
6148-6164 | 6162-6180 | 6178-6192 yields -0.6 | 16.6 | 17.5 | 17.1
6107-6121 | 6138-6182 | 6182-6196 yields 0.1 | 16.8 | 17.8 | 17.4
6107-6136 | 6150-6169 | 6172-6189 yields 1.2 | 17.1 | 17.9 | 17.6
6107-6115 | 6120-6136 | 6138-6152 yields -0.1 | 16.8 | 17.6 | 17.2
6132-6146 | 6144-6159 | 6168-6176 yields 0.9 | 18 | 18.5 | 18.2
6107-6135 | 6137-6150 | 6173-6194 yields -0.5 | 17.1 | 17.8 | 17.3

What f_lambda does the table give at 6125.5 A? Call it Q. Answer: 15.99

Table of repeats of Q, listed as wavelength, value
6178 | 18.14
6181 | 15.97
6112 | 16.84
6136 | 18.44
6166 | 17.09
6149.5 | 17.5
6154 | 15.87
